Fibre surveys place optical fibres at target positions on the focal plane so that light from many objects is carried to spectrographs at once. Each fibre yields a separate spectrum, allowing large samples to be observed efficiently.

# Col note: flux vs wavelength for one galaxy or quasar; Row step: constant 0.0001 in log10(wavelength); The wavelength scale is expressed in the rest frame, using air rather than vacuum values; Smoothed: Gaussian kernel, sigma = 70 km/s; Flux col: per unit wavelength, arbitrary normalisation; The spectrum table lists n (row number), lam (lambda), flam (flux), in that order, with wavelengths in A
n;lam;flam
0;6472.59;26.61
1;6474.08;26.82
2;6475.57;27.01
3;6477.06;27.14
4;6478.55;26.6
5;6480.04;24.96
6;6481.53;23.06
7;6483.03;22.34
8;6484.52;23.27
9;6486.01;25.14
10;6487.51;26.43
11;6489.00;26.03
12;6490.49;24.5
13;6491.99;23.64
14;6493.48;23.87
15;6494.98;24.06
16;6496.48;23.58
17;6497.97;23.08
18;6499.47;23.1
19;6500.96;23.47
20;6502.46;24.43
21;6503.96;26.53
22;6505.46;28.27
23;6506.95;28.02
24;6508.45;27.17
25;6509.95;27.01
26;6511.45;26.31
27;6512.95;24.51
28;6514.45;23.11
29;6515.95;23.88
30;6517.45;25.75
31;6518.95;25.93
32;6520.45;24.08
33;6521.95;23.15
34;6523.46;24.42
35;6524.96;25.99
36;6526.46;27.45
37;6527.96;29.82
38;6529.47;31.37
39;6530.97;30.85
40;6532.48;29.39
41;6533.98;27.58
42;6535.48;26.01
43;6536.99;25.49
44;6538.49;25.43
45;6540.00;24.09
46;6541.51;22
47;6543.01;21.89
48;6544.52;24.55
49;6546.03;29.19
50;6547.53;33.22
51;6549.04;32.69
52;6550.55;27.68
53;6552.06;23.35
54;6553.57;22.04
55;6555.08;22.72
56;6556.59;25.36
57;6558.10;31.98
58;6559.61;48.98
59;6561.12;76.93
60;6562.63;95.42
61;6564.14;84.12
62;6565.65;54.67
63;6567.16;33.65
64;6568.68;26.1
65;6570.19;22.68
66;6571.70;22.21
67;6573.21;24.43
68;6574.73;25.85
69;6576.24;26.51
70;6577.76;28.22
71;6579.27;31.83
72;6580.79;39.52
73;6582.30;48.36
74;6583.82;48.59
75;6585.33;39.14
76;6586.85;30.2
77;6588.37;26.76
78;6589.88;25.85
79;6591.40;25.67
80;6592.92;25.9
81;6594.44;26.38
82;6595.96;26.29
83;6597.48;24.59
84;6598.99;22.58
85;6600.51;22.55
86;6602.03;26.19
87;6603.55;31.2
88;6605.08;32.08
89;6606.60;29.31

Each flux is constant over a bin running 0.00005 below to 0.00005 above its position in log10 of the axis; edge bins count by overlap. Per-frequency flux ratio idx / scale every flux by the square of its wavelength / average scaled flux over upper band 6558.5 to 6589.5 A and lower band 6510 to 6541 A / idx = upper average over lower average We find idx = 1.60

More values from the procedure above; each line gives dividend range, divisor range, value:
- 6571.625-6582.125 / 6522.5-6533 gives 1.07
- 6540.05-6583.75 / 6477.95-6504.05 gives 1.51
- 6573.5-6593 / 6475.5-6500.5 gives 1.37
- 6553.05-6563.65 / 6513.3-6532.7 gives 1.83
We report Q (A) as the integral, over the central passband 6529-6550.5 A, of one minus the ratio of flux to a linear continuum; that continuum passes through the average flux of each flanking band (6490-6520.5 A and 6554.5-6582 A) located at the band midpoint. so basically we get 3.8 A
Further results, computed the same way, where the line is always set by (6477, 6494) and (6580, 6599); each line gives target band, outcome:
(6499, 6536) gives 0.8 A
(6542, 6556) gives 1.3 A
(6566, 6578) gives 1.4 A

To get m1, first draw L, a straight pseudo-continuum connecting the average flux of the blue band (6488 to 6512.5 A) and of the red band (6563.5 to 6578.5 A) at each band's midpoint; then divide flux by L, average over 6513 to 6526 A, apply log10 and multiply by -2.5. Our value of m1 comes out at 0.13 mag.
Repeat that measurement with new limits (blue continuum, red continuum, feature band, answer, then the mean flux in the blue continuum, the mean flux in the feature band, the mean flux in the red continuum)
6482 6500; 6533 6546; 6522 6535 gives -0.13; 24.1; 28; 25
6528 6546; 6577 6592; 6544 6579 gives -0.20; 26.5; 36.6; 34.5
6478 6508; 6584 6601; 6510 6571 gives -0.22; 24.7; 32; 27.7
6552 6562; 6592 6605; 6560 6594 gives -0.20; 37.5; 39.2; 26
